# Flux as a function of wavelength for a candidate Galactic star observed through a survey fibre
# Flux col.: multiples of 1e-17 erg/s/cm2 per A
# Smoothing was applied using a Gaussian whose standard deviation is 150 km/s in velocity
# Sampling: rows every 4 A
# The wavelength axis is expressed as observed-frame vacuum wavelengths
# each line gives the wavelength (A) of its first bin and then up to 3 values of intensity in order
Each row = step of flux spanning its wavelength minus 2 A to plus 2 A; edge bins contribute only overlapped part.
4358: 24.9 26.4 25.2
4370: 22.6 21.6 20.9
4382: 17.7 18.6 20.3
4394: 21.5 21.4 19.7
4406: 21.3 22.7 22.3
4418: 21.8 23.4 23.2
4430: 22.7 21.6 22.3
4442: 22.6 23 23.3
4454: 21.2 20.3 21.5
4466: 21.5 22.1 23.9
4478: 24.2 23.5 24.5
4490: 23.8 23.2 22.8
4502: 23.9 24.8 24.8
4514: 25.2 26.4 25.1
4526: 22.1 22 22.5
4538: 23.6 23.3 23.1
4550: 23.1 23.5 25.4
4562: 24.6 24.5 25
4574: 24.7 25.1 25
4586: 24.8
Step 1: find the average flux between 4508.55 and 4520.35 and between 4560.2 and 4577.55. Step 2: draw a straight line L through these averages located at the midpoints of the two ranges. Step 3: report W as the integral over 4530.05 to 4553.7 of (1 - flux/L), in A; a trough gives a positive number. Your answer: 1.9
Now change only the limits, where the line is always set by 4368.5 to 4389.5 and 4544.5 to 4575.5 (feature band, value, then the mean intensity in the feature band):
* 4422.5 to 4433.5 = -0.8 A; 22.8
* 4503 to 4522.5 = -1.7 A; 25.2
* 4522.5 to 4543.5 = 0.7 A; 22.9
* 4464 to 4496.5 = -1.2 A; 23.3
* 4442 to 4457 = -0.4 A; 22.4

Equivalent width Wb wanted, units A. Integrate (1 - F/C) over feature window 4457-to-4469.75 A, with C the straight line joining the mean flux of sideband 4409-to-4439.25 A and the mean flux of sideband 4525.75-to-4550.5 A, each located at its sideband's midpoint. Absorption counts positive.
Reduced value 0.7 A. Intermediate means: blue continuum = 22.5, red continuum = 22.8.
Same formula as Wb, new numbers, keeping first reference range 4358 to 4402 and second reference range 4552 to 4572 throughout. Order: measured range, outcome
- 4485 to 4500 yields 0.0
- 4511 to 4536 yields 0.1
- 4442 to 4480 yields 1.0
